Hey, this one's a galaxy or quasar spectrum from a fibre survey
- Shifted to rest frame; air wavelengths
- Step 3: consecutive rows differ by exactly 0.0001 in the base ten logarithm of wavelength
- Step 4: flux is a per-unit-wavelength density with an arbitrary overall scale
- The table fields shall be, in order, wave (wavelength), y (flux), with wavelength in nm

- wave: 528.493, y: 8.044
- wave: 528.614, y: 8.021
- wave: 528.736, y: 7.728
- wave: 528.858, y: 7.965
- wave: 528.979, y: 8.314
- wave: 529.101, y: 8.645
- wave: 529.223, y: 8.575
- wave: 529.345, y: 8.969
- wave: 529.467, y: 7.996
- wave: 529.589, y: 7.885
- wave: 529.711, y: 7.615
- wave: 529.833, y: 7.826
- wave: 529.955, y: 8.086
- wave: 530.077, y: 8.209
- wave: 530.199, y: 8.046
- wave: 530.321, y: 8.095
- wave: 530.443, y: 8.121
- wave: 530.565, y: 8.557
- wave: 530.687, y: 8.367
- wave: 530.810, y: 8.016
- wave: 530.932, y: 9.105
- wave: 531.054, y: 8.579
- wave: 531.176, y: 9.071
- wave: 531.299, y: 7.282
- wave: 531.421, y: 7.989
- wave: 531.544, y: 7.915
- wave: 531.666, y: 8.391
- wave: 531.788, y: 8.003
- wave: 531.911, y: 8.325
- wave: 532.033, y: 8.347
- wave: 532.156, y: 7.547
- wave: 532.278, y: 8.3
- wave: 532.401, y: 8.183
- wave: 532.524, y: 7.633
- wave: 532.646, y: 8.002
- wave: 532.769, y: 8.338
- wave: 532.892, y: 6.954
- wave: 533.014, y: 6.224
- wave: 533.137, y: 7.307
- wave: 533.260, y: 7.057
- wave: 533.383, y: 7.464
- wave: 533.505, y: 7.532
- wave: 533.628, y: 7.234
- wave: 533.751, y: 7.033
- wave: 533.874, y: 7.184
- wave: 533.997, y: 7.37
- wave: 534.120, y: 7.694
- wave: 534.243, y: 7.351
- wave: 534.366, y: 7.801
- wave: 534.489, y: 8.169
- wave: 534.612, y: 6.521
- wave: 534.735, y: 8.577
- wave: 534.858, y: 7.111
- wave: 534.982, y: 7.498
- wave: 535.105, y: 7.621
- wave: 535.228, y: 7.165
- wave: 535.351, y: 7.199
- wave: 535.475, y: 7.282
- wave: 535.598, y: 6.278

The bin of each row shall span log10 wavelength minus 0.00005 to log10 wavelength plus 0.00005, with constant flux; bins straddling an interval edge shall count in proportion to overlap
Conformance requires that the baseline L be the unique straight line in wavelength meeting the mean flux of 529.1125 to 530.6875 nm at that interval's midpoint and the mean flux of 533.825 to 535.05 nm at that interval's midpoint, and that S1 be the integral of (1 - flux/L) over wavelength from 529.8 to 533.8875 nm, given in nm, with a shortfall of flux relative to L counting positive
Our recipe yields 0.01 nm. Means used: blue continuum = 8.19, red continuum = 7.53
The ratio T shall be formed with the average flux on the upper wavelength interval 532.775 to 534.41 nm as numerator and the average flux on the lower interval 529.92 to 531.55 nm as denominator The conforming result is 0.88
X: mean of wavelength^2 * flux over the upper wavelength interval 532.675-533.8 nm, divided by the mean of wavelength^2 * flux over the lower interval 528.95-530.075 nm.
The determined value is 0.9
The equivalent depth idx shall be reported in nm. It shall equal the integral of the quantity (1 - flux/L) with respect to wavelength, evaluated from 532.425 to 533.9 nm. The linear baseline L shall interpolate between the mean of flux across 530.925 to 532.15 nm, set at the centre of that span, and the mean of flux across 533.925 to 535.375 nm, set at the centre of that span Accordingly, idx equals 0.09 nm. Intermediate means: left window 8.23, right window 7.51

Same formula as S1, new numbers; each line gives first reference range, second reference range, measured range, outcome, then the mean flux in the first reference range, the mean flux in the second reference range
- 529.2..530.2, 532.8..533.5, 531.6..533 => -0.11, 8.12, 7.11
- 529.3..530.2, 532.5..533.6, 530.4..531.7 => -0.09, 8.06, 7.38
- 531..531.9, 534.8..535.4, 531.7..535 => 0.06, 8.18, 7.32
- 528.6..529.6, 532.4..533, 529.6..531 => -0.02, 8.26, 7.66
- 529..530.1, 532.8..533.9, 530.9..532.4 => -0.12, 8.2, 7.14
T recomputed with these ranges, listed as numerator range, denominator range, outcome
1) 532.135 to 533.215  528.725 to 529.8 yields 0.93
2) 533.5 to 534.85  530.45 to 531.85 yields 0.90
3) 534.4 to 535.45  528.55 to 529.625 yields 0.91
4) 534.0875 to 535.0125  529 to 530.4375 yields 0.93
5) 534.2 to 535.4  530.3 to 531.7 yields 0.91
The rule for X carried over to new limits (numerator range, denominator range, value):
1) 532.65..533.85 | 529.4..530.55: 0.92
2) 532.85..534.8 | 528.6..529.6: 0.91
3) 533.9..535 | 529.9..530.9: 0.93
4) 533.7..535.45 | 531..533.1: 0.95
